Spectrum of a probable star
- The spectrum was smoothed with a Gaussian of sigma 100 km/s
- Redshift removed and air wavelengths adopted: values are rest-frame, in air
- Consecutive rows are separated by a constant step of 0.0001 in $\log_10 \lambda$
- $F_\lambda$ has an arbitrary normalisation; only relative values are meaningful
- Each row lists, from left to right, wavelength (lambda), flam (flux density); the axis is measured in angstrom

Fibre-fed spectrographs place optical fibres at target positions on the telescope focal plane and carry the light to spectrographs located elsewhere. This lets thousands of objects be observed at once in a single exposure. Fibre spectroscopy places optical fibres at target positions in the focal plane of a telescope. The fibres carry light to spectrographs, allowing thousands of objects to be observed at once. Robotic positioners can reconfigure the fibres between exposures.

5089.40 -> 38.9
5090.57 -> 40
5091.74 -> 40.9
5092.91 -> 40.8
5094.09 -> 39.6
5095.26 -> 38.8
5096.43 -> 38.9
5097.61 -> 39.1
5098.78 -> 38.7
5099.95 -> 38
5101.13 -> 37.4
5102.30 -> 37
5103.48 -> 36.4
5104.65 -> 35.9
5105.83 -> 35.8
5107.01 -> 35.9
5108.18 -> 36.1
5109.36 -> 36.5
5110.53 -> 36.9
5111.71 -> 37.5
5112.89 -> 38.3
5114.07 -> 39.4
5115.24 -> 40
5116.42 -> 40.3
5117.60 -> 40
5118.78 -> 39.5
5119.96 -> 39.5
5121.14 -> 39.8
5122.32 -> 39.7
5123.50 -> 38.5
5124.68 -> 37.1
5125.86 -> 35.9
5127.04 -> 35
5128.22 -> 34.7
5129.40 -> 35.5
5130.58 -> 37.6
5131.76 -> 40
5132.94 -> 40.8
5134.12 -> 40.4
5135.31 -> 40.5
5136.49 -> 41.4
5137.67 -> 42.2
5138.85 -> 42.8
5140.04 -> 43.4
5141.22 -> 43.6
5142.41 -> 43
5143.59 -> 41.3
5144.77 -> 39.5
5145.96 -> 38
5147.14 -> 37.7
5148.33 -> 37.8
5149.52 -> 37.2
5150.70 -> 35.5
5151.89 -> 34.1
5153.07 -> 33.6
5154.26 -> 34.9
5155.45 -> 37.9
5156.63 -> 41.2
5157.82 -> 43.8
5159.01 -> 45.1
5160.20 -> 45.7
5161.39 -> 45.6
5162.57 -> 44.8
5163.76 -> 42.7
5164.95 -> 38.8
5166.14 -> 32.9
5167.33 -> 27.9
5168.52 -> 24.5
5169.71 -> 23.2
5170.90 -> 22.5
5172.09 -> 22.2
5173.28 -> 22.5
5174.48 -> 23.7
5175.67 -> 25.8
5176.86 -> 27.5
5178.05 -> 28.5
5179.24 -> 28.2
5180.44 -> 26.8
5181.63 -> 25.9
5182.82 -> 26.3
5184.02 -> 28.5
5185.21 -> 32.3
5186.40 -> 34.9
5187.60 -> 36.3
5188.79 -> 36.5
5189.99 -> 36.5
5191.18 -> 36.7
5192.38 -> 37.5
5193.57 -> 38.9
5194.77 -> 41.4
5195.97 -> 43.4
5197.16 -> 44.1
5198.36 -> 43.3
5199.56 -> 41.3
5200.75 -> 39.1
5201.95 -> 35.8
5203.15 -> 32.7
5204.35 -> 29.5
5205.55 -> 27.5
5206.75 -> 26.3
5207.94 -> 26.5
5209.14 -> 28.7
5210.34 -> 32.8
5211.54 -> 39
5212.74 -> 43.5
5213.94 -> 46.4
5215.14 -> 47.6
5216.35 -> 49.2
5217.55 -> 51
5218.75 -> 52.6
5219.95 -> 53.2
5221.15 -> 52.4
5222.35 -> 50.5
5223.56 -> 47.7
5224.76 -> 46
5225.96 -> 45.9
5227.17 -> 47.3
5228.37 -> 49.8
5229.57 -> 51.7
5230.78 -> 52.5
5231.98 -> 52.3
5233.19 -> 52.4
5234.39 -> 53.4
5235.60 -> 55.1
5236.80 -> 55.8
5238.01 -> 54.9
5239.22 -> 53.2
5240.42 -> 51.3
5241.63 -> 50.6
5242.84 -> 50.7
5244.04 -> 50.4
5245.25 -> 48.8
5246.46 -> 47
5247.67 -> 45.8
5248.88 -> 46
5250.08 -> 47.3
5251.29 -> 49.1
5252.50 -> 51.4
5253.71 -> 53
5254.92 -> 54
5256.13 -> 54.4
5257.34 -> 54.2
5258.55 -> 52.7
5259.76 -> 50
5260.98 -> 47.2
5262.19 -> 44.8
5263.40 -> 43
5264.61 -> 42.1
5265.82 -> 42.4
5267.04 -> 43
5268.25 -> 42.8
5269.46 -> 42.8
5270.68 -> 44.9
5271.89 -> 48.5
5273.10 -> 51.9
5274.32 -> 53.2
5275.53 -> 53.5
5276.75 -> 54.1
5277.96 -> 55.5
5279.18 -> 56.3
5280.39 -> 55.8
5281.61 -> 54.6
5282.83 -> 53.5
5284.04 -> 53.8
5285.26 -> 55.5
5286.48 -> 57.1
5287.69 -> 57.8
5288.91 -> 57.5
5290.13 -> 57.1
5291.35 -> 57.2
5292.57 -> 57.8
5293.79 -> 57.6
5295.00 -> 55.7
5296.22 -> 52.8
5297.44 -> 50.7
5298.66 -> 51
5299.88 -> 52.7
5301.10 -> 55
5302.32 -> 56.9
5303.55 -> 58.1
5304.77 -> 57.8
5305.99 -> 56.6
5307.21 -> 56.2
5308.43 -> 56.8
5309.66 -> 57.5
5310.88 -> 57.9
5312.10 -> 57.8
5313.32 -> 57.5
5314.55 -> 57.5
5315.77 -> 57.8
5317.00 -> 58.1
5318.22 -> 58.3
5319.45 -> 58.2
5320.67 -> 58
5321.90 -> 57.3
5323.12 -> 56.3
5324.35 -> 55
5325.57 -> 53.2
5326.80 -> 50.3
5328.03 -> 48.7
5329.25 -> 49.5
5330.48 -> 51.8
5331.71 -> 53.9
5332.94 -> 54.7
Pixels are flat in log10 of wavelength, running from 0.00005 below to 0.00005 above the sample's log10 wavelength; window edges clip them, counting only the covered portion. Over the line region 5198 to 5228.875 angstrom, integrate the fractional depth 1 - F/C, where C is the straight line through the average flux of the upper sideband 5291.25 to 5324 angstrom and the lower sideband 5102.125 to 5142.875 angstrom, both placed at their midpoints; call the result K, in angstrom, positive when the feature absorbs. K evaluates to 3.79 angstrom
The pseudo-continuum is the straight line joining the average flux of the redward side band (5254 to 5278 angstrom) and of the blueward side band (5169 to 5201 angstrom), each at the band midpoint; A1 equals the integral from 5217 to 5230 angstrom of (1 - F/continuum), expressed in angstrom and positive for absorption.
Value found -3.2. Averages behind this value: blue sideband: 32.3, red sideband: 48.6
